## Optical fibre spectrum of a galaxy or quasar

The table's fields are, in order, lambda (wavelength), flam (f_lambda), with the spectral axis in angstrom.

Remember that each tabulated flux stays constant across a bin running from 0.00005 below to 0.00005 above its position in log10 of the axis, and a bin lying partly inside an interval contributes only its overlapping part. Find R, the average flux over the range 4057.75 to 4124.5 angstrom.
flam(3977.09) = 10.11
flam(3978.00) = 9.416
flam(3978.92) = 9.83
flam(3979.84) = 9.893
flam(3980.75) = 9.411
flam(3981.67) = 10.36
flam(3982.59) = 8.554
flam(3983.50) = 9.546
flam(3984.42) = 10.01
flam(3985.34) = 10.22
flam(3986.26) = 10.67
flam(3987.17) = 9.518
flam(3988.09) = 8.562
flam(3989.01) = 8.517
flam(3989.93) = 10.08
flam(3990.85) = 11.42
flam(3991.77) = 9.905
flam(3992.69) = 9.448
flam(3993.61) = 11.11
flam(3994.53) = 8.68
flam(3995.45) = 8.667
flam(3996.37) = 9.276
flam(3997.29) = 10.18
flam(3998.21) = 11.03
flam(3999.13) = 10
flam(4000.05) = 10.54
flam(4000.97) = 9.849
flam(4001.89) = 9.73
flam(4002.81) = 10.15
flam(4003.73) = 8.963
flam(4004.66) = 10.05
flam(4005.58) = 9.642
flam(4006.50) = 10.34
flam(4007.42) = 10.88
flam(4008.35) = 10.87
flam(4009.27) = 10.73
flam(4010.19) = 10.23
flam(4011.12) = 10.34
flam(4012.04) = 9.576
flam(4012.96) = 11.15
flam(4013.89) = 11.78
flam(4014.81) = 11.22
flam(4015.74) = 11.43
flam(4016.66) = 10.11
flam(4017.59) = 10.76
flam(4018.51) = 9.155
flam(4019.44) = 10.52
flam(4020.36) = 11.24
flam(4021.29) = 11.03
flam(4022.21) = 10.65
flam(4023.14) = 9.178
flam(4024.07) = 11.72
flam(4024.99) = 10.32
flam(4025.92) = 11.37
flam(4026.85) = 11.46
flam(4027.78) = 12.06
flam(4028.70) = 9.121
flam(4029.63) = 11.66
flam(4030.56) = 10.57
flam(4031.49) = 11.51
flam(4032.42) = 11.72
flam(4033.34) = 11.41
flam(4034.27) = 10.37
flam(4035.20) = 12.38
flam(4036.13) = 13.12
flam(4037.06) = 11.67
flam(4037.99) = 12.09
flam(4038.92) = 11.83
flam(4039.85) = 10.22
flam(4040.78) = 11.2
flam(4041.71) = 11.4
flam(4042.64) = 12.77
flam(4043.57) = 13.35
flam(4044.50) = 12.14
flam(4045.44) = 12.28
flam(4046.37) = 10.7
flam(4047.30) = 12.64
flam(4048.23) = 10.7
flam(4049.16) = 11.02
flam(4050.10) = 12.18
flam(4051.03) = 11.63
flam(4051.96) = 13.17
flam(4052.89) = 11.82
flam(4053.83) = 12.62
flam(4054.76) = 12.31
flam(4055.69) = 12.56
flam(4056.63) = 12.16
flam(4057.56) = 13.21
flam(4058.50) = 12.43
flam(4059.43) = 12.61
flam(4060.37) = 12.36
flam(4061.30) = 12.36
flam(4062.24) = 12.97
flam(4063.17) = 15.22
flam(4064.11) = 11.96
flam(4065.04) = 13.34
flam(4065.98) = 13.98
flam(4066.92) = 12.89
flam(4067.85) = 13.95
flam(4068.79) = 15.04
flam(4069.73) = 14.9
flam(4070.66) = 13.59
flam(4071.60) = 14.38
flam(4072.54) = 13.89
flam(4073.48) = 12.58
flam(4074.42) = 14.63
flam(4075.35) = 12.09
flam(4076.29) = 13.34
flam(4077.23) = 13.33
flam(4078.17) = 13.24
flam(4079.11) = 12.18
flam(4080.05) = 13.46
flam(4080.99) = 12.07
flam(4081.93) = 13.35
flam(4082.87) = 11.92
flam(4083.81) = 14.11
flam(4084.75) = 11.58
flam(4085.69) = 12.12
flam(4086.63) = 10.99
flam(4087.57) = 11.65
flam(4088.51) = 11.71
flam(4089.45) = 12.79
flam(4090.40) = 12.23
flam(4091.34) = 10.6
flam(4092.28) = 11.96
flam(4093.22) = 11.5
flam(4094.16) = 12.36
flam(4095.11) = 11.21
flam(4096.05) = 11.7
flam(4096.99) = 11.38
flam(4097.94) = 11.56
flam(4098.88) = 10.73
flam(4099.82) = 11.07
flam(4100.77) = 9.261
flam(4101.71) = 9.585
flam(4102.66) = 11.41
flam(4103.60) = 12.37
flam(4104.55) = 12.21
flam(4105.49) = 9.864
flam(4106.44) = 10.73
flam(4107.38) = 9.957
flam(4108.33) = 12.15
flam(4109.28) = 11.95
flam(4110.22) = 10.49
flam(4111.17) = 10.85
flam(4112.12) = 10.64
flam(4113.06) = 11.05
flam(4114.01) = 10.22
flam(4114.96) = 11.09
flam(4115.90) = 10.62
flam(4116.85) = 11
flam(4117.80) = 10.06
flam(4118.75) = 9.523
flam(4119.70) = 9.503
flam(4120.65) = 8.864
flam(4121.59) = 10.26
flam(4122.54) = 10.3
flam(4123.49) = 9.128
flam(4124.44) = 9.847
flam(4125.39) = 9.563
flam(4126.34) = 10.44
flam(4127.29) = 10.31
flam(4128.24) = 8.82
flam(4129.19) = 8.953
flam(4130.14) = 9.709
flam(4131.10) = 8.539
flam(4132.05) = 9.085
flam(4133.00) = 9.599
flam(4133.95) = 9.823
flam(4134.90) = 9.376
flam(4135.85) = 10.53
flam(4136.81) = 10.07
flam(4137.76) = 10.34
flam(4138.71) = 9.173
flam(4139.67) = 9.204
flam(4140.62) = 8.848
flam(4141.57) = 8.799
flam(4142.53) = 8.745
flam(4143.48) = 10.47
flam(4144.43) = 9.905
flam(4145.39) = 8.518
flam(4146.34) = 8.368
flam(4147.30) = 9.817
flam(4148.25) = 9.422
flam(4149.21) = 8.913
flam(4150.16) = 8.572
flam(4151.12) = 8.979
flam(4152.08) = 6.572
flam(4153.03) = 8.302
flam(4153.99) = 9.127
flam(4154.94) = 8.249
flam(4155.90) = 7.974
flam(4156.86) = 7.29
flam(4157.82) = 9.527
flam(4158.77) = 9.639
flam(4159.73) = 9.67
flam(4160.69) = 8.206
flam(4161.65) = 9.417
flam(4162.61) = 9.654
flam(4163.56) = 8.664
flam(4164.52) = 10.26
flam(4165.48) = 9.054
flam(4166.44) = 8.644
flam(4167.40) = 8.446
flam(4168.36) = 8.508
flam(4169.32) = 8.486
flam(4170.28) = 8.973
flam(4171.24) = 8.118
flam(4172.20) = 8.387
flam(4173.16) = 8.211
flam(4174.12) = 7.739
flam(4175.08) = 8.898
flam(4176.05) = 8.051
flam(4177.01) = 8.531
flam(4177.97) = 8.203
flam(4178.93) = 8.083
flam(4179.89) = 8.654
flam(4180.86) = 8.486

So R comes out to 11.9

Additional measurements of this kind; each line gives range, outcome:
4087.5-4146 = 10.4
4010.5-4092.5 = 12.1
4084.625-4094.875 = 11.8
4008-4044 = 11.1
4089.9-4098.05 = 11.6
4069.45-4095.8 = 12.6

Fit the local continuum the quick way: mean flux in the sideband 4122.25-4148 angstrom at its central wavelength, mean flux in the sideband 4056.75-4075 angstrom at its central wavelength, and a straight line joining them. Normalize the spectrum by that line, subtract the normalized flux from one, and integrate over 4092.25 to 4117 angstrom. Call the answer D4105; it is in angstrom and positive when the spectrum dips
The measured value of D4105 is 0.4 angstrom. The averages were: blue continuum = 13.5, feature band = 11.1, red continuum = 9.48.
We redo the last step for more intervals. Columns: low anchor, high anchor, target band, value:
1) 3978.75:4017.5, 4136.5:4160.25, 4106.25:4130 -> -2.7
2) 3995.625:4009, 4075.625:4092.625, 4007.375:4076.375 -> -4.4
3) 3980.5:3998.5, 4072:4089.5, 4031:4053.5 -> -0.7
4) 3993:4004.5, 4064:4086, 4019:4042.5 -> 0.1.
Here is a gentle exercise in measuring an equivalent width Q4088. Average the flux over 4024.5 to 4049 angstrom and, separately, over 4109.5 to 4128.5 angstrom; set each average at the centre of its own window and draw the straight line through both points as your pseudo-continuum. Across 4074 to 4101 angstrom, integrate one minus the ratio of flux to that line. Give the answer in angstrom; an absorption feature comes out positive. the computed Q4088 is -3.51 angstrom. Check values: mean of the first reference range 11.5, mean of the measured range 12.1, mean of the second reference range 10.2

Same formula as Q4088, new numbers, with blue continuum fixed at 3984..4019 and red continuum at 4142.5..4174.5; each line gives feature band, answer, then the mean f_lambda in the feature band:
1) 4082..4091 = -2.63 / 12.2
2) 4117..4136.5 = -1.24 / 9.64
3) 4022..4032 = -0.98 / 10.9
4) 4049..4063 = -4.04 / 12.5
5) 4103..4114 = -2.22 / 11.1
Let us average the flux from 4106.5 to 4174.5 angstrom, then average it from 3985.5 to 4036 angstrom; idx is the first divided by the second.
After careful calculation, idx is 0.90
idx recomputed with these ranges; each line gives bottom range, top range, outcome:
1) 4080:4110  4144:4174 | 0.76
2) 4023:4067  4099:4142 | 0.85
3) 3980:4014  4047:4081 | 1.30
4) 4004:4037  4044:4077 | 1.18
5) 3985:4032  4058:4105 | 1.21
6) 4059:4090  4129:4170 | 0.69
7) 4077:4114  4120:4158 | 0.79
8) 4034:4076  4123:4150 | 0.75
